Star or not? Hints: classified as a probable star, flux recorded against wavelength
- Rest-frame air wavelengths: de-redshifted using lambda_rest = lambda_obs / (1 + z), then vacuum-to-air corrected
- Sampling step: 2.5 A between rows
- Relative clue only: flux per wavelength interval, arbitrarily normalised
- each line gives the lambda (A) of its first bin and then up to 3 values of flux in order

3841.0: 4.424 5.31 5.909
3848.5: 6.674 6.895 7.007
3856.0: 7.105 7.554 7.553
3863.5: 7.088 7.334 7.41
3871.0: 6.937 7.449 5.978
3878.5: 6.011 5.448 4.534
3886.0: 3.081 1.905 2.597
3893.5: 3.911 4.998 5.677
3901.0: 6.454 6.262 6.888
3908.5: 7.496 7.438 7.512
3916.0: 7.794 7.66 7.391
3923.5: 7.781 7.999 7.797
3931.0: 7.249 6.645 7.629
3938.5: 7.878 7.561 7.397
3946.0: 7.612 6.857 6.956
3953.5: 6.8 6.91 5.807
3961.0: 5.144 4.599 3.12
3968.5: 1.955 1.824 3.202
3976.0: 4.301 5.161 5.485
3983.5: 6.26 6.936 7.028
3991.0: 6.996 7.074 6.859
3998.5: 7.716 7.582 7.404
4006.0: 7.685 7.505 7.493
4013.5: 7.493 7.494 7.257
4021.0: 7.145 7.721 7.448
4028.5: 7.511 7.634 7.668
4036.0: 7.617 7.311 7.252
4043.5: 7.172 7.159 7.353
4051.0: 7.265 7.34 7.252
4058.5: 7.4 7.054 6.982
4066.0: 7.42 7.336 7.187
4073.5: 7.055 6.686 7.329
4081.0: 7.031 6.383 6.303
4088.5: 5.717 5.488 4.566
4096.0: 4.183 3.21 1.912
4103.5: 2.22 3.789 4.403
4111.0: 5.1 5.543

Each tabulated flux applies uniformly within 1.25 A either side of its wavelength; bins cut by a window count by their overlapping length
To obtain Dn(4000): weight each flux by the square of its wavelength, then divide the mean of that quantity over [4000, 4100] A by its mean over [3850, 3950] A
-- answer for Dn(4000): 1.1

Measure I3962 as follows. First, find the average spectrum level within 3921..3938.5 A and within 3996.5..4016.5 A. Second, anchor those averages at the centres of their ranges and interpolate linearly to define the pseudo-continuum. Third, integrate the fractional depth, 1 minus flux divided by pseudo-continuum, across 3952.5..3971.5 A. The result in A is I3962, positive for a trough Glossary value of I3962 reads 7.4 A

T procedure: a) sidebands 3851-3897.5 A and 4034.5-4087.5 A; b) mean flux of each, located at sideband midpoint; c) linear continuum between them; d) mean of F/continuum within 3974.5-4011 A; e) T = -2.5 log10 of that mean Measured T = -0.01 mag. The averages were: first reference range 5.8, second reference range 7.13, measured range 6.72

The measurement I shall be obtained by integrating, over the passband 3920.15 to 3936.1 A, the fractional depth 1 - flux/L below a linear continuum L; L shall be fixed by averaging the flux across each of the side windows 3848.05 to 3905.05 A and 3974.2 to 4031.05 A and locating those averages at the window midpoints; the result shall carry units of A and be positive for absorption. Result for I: -2.9 A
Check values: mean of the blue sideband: 5.9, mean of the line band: 7.49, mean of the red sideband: 6.96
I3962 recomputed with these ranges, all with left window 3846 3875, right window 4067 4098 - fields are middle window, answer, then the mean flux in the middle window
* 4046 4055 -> -1.36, 7.3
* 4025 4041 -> -2.75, 7.51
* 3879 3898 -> 8.30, 3.94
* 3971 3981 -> 3.86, 4.08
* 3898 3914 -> 0.21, 6.84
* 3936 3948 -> -1.39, 7.57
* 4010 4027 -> -2.54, 7.43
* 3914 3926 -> -1.41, 7.68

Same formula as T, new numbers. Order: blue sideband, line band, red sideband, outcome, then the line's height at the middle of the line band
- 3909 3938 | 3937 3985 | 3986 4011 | 0.32 mag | 7.43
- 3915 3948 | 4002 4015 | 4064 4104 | -0.14 mag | 6.62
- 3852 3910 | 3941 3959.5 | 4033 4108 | -0.15 mag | 6.06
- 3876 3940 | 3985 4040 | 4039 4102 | -0.16 mag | 6.36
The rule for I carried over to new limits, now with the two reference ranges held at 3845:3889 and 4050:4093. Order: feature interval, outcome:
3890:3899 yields 3.02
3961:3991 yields 8.80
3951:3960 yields 0.00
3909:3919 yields -1.82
